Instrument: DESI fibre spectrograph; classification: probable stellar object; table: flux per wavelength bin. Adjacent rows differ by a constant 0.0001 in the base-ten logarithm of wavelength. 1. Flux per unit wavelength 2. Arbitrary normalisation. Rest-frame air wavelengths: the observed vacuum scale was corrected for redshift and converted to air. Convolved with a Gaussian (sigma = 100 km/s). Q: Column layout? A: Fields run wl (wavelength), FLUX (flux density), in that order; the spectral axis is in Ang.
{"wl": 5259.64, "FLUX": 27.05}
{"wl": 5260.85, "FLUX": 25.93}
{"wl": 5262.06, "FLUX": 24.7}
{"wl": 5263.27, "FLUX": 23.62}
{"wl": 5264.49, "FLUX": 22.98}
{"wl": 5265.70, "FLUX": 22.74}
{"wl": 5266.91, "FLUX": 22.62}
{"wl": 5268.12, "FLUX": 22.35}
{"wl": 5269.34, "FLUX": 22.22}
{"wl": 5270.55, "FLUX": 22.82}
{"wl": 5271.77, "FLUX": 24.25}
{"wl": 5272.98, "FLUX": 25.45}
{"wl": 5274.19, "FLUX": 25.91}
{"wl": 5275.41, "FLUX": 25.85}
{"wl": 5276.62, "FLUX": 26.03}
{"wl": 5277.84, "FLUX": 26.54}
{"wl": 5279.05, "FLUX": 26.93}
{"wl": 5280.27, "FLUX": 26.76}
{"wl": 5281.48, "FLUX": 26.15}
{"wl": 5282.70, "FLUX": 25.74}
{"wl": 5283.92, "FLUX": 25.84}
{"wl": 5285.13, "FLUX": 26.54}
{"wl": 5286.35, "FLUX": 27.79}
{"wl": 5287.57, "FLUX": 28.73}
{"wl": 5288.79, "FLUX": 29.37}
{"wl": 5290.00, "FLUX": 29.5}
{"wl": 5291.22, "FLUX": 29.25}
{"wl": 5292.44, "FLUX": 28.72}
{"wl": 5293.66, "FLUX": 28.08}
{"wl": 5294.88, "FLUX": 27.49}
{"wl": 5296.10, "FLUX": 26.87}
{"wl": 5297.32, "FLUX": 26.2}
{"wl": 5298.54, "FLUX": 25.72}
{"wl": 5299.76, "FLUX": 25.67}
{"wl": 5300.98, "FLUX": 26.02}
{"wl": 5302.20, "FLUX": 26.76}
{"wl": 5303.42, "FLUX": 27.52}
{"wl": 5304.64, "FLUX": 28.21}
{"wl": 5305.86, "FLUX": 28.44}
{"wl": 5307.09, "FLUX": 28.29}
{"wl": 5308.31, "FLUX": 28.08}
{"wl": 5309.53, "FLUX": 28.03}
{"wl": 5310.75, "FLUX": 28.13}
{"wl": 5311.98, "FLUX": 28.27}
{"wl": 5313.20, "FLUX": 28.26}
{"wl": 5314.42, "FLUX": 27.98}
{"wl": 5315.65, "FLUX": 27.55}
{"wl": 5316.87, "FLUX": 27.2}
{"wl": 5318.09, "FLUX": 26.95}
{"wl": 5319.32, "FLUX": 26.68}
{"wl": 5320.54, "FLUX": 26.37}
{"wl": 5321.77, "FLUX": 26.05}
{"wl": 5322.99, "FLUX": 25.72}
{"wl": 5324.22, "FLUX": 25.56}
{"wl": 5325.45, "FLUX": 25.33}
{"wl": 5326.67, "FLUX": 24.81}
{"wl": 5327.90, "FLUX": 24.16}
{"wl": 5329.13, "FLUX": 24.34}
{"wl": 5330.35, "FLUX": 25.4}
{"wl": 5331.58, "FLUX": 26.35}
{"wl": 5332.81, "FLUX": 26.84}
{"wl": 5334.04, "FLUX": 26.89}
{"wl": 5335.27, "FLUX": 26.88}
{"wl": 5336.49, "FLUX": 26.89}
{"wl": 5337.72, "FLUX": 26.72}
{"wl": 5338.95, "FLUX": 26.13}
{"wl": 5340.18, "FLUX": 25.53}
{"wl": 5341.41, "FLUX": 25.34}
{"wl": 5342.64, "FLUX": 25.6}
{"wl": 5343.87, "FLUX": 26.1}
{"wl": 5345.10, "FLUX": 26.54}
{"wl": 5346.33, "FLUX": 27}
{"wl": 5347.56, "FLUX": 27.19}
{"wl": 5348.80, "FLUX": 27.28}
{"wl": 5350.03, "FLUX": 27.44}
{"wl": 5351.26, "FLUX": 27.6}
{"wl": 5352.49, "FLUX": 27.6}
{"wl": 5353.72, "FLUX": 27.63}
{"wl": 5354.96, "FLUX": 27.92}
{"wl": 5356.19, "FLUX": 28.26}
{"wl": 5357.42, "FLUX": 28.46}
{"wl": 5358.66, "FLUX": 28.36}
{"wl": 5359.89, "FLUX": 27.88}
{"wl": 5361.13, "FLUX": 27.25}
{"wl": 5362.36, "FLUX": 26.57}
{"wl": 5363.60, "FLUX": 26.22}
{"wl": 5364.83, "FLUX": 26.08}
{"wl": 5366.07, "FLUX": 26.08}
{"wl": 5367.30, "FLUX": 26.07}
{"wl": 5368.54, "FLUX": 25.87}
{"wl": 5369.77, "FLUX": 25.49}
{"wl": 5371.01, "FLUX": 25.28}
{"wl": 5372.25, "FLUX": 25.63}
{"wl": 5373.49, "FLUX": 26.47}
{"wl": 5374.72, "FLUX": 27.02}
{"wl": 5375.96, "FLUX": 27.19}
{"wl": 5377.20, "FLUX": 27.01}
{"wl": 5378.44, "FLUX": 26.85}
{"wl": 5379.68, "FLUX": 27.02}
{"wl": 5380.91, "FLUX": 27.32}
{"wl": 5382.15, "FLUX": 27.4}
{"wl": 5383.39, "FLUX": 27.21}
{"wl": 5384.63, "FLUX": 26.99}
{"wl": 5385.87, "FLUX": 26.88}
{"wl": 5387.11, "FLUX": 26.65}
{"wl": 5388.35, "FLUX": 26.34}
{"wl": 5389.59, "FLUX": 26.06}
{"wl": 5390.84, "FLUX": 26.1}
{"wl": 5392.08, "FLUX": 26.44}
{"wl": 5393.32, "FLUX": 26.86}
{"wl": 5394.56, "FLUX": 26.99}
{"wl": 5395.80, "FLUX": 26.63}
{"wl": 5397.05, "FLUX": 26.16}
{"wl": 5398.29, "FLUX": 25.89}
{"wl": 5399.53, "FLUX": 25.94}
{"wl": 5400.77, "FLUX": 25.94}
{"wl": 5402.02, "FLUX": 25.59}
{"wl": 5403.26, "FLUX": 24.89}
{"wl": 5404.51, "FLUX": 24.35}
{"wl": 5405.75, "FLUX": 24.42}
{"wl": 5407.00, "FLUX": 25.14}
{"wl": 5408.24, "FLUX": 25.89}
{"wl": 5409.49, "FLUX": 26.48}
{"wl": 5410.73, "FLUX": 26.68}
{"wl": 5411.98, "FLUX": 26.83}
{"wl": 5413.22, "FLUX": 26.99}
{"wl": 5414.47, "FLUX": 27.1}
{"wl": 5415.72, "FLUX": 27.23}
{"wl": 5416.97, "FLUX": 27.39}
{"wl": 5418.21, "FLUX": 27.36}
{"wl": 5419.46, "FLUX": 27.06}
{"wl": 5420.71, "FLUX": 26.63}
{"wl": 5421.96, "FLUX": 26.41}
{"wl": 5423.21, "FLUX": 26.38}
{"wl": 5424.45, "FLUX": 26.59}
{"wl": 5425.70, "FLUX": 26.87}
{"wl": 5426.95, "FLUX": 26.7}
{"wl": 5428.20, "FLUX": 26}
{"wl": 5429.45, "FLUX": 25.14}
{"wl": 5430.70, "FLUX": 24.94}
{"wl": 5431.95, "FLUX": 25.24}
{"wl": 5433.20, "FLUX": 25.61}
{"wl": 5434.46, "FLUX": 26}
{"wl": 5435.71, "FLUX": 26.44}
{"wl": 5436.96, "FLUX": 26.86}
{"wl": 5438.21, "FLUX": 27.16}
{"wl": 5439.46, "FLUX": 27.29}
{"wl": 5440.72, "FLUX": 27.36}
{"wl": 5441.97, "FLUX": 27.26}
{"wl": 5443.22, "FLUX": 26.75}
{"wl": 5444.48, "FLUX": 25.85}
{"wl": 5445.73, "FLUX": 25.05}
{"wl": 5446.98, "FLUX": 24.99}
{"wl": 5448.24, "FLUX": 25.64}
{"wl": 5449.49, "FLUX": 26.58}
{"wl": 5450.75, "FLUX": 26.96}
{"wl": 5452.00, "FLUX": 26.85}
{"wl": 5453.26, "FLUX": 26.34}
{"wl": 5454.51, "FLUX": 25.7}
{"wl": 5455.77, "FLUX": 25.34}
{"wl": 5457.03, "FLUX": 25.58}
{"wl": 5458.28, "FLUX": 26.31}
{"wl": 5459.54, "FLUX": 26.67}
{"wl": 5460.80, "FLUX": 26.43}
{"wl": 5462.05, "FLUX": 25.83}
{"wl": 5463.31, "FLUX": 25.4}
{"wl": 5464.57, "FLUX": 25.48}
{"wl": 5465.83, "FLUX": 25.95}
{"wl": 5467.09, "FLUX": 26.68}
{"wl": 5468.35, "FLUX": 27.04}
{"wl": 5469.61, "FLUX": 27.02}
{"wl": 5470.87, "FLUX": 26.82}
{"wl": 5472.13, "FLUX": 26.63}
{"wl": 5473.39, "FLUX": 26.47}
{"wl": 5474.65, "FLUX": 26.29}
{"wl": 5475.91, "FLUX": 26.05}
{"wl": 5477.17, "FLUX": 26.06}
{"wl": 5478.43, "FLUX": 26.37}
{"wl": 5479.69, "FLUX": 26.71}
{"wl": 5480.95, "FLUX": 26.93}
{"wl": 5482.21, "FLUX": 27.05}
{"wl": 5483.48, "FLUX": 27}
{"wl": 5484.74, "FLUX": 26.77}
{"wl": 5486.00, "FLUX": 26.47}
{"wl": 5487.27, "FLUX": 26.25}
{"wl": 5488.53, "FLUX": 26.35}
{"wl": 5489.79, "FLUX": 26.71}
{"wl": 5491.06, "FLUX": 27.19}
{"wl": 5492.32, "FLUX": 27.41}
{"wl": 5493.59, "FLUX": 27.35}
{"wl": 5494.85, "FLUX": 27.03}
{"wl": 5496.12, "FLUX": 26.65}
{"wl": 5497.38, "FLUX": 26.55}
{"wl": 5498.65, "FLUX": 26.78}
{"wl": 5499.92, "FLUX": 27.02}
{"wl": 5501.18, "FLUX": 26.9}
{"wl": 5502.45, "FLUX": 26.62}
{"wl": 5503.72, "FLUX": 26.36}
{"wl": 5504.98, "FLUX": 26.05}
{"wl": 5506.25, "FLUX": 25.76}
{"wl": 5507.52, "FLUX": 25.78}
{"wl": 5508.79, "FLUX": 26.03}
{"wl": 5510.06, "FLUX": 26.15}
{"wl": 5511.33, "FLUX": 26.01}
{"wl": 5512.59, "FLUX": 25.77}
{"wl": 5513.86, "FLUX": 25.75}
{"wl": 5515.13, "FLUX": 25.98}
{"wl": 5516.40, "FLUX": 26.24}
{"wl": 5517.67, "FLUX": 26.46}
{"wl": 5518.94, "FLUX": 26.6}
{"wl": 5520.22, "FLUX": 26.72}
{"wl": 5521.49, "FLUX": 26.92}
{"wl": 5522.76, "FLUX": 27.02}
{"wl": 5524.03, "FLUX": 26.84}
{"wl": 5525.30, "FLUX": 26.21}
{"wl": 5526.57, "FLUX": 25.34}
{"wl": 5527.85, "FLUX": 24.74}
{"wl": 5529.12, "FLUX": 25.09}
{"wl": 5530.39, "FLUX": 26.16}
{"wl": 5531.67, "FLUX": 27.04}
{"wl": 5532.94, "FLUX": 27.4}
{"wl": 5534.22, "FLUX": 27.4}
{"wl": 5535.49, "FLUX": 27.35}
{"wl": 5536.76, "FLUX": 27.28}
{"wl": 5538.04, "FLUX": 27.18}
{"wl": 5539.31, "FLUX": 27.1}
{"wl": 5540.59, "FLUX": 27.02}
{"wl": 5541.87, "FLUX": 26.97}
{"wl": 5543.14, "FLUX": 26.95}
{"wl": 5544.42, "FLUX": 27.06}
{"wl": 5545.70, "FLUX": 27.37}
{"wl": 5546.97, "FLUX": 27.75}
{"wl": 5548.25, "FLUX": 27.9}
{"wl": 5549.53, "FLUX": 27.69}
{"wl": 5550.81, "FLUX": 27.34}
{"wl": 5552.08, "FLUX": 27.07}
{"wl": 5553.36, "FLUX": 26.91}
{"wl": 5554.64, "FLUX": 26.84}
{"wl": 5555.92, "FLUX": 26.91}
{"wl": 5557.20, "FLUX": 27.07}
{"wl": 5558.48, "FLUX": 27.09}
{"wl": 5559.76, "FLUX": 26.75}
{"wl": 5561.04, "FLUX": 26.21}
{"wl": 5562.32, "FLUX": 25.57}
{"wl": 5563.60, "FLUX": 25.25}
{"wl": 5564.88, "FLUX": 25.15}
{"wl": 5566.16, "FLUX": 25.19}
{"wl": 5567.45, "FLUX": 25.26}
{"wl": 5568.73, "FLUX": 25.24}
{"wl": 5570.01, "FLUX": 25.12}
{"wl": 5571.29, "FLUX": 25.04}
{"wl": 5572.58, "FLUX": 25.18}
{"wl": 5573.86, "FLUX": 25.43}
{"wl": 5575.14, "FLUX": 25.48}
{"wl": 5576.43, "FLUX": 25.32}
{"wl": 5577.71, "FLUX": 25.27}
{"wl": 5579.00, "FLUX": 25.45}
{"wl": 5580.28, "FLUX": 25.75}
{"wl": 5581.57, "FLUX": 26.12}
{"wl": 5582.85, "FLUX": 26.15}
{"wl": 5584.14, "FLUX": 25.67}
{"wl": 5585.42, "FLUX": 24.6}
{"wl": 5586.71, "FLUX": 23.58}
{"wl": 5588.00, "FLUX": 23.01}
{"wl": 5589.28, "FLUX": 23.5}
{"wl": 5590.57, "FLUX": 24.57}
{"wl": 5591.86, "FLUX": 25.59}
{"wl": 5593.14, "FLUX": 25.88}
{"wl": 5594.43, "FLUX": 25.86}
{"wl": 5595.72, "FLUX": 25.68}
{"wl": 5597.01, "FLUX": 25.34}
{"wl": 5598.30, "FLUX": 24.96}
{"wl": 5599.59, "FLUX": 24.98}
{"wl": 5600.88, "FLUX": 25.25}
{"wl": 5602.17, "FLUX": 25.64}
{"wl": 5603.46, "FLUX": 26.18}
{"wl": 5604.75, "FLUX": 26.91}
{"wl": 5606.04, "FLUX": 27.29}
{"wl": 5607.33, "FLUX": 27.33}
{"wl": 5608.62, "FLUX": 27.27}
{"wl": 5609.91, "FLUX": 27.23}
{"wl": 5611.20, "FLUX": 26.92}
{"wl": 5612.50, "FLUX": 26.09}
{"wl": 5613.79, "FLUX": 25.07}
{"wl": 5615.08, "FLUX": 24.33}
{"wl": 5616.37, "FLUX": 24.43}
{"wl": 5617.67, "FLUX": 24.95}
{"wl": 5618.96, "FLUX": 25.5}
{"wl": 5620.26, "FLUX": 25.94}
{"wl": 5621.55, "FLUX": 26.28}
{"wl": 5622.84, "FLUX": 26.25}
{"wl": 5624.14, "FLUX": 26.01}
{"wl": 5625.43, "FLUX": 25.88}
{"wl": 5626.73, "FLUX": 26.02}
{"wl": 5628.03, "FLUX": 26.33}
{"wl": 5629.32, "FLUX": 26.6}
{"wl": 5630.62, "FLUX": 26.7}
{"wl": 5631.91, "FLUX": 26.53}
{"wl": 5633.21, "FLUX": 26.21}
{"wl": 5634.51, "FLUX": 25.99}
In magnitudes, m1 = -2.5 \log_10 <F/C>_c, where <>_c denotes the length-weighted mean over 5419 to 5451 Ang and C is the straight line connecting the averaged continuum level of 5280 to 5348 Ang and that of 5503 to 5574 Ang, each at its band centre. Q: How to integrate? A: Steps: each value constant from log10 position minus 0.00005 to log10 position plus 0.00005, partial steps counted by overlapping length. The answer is 0.01 mag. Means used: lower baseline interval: 26.9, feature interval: 26.3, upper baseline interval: 26.4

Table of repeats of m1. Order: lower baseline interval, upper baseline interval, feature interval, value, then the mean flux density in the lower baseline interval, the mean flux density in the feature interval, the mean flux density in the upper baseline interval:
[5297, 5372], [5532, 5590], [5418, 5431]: 0.01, 26.7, 26.4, 26.2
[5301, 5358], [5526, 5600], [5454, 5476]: 0.01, 26.9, 26.2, 26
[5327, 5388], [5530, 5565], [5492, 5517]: 0.02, 26.7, 26.4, 27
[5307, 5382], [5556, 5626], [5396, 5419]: 0.01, 26.7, 26.1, 25.6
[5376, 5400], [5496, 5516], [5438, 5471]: 0.01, 26.7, 26.3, 26.3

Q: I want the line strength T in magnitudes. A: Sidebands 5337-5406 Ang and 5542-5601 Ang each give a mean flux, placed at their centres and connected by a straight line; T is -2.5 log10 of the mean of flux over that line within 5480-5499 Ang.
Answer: -0.03 mag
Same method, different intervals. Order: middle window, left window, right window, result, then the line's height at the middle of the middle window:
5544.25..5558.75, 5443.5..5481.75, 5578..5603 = -0.07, 25.5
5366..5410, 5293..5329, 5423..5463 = 0.01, 26.5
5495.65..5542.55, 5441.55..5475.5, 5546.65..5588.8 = -0.02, 26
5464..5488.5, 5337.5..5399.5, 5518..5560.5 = 0.01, 26.8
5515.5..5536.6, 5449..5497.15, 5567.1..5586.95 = -0.02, 25.9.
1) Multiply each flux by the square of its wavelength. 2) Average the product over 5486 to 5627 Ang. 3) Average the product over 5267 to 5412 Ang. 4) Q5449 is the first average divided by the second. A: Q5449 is 1.1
